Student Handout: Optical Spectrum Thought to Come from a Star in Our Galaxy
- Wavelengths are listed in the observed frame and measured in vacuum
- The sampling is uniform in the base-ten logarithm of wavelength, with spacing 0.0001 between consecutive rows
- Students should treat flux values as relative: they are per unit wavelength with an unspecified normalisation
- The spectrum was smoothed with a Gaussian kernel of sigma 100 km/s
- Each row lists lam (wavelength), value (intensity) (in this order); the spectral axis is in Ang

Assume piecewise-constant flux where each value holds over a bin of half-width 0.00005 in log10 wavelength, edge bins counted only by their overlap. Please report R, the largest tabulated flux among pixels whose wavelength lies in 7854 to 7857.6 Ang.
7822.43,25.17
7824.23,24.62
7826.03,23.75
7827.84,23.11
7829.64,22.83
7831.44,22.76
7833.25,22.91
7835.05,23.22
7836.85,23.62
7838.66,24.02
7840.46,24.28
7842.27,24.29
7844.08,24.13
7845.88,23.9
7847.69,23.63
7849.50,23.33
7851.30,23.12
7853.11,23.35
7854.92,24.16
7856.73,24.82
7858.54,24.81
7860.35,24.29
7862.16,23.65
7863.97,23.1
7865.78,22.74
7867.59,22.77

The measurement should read 24.82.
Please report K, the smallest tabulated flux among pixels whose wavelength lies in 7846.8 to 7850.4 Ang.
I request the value 23.33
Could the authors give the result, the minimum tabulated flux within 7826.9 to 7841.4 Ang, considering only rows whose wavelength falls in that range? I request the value 22.76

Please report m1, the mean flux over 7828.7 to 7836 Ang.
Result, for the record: 23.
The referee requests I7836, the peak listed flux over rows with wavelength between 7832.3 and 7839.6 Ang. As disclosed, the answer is 24.02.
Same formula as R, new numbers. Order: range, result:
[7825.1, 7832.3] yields 23.75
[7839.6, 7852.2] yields 24.29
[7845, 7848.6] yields 23.9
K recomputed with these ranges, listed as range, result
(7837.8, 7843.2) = 24.02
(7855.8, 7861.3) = 24.29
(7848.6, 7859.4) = 23.12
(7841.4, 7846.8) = 23.9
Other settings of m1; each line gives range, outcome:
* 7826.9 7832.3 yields 22.9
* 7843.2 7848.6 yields 23.9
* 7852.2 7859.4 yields 24.3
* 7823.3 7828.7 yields 23.8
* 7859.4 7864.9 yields 23.7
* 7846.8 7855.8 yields 23.5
